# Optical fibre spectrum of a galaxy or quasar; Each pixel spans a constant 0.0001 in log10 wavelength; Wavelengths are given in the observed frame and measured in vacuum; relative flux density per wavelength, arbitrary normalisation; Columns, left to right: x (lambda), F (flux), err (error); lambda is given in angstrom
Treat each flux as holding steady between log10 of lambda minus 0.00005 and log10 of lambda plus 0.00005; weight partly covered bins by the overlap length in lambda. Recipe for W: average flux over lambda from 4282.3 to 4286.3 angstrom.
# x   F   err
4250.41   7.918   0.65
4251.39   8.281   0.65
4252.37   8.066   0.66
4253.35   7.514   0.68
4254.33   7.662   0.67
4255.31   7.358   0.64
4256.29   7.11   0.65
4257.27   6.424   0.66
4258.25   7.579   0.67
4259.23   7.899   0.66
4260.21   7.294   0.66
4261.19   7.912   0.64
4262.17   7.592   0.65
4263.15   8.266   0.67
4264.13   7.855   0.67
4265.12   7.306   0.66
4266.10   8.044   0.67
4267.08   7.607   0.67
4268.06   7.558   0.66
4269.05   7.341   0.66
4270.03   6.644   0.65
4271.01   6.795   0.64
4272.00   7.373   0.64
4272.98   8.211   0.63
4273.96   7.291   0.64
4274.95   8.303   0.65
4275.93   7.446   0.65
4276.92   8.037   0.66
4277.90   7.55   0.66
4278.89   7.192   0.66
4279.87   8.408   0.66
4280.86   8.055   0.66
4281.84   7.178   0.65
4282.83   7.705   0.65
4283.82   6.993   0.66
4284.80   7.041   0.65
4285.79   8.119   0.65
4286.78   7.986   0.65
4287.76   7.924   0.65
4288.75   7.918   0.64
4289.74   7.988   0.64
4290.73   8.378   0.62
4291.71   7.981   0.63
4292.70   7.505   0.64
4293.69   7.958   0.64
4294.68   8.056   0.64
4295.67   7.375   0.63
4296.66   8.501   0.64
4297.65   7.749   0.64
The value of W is 7.45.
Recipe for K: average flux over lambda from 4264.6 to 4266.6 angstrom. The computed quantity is 7.66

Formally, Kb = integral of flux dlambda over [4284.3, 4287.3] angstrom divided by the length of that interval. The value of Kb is 7.73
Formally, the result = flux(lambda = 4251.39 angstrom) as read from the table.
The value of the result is 8.281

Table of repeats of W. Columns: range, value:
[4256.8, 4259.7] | 7.31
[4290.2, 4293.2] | 7.96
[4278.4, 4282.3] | 7.73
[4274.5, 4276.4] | 7.89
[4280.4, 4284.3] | 7.48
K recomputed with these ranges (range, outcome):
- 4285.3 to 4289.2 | 7.99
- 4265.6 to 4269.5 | 7.64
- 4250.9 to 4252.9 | 8.15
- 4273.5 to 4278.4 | 7.72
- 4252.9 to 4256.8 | 7.4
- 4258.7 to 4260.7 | 7.6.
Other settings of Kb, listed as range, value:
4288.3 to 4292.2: 8.08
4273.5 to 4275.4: 7.77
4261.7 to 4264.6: 7.92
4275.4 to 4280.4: 7.73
